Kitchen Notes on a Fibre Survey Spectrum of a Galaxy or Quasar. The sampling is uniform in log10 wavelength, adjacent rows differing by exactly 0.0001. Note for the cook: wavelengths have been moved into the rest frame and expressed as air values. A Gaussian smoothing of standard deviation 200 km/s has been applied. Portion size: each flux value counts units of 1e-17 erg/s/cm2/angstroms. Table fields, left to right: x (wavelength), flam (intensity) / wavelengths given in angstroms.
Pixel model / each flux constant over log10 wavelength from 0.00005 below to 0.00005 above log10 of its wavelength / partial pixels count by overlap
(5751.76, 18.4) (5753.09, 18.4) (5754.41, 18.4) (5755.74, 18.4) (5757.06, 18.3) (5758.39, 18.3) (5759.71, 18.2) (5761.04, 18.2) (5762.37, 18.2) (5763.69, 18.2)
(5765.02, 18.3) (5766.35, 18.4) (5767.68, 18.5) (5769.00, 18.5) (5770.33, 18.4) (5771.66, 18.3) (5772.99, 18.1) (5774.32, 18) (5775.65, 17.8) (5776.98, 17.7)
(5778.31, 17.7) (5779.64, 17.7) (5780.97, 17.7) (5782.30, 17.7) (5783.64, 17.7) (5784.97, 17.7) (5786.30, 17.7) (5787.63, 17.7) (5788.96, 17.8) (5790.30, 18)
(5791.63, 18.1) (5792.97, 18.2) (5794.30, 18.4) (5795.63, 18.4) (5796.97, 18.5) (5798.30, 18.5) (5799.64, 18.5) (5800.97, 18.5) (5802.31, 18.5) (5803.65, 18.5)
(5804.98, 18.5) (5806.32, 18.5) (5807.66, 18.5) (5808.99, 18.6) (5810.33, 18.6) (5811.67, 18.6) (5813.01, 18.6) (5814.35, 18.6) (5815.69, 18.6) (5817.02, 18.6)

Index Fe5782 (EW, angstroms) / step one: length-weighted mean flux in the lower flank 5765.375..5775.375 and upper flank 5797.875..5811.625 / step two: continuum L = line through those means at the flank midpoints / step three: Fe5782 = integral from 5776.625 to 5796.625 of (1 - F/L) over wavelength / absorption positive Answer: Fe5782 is 0.6 angstroms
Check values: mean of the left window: 18.3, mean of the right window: 18.5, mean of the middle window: 17.9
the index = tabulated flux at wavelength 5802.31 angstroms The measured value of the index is 18.5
